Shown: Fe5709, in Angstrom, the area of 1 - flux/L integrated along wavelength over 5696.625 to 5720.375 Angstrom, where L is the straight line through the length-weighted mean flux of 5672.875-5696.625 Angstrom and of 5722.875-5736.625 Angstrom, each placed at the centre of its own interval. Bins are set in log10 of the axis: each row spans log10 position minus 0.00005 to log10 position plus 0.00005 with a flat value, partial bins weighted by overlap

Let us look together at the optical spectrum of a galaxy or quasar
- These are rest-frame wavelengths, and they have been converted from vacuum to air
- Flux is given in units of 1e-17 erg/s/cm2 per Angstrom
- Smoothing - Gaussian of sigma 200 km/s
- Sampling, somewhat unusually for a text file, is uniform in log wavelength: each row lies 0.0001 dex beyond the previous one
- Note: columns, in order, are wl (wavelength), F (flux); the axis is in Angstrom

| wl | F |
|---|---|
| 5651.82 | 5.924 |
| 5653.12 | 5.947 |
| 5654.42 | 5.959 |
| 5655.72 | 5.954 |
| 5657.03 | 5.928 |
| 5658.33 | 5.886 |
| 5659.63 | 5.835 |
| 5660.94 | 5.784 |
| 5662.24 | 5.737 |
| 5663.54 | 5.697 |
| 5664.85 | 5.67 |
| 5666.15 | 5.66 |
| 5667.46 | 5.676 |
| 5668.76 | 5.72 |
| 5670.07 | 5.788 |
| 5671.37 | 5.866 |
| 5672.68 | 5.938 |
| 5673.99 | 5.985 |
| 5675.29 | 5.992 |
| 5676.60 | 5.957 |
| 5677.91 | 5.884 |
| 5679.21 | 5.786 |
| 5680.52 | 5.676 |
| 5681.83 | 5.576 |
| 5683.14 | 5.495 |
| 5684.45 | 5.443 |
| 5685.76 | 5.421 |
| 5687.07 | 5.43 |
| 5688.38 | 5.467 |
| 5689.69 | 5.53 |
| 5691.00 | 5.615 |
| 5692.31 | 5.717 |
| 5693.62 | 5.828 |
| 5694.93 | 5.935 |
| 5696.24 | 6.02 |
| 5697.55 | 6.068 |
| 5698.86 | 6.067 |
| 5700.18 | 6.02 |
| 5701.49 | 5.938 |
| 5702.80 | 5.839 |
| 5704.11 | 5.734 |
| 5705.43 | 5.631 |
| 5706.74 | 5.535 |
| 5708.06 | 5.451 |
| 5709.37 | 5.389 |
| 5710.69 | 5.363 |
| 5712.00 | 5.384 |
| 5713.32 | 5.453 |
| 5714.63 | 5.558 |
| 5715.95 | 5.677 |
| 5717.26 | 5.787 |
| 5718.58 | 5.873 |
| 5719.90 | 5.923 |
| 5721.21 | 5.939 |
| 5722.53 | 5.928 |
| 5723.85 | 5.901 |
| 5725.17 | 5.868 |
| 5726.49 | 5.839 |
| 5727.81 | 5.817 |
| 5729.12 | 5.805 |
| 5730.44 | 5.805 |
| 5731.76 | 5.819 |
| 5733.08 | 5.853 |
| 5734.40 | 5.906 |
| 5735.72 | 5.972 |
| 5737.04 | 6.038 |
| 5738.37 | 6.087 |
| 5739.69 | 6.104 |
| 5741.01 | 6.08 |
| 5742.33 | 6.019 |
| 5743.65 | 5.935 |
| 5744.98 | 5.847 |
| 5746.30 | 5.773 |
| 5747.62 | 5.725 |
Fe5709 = 0.3 Angstrom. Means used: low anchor 5.71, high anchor 5.86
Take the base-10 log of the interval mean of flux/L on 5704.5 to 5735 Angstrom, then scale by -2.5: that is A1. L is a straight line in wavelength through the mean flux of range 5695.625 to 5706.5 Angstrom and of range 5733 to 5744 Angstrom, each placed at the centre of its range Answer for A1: 0.04 mag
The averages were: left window 5.9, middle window 5.72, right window 6.01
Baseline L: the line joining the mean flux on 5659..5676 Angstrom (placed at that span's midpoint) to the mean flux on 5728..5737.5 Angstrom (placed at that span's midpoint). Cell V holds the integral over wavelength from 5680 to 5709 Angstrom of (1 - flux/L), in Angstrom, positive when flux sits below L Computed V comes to 0.7 Angstrom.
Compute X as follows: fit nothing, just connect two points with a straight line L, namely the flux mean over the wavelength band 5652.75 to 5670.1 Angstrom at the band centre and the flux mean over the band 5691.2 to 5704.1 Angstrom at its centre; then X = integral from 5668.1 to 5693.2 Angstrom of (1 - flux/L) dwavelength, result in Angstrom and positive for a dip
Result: 0.70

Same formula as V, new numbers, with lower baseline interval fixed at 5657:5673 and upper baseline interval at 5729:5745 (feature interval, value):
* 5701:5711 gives 0.44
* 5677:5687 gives 0.36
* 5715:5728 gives 0.14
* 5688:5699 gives 0.08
